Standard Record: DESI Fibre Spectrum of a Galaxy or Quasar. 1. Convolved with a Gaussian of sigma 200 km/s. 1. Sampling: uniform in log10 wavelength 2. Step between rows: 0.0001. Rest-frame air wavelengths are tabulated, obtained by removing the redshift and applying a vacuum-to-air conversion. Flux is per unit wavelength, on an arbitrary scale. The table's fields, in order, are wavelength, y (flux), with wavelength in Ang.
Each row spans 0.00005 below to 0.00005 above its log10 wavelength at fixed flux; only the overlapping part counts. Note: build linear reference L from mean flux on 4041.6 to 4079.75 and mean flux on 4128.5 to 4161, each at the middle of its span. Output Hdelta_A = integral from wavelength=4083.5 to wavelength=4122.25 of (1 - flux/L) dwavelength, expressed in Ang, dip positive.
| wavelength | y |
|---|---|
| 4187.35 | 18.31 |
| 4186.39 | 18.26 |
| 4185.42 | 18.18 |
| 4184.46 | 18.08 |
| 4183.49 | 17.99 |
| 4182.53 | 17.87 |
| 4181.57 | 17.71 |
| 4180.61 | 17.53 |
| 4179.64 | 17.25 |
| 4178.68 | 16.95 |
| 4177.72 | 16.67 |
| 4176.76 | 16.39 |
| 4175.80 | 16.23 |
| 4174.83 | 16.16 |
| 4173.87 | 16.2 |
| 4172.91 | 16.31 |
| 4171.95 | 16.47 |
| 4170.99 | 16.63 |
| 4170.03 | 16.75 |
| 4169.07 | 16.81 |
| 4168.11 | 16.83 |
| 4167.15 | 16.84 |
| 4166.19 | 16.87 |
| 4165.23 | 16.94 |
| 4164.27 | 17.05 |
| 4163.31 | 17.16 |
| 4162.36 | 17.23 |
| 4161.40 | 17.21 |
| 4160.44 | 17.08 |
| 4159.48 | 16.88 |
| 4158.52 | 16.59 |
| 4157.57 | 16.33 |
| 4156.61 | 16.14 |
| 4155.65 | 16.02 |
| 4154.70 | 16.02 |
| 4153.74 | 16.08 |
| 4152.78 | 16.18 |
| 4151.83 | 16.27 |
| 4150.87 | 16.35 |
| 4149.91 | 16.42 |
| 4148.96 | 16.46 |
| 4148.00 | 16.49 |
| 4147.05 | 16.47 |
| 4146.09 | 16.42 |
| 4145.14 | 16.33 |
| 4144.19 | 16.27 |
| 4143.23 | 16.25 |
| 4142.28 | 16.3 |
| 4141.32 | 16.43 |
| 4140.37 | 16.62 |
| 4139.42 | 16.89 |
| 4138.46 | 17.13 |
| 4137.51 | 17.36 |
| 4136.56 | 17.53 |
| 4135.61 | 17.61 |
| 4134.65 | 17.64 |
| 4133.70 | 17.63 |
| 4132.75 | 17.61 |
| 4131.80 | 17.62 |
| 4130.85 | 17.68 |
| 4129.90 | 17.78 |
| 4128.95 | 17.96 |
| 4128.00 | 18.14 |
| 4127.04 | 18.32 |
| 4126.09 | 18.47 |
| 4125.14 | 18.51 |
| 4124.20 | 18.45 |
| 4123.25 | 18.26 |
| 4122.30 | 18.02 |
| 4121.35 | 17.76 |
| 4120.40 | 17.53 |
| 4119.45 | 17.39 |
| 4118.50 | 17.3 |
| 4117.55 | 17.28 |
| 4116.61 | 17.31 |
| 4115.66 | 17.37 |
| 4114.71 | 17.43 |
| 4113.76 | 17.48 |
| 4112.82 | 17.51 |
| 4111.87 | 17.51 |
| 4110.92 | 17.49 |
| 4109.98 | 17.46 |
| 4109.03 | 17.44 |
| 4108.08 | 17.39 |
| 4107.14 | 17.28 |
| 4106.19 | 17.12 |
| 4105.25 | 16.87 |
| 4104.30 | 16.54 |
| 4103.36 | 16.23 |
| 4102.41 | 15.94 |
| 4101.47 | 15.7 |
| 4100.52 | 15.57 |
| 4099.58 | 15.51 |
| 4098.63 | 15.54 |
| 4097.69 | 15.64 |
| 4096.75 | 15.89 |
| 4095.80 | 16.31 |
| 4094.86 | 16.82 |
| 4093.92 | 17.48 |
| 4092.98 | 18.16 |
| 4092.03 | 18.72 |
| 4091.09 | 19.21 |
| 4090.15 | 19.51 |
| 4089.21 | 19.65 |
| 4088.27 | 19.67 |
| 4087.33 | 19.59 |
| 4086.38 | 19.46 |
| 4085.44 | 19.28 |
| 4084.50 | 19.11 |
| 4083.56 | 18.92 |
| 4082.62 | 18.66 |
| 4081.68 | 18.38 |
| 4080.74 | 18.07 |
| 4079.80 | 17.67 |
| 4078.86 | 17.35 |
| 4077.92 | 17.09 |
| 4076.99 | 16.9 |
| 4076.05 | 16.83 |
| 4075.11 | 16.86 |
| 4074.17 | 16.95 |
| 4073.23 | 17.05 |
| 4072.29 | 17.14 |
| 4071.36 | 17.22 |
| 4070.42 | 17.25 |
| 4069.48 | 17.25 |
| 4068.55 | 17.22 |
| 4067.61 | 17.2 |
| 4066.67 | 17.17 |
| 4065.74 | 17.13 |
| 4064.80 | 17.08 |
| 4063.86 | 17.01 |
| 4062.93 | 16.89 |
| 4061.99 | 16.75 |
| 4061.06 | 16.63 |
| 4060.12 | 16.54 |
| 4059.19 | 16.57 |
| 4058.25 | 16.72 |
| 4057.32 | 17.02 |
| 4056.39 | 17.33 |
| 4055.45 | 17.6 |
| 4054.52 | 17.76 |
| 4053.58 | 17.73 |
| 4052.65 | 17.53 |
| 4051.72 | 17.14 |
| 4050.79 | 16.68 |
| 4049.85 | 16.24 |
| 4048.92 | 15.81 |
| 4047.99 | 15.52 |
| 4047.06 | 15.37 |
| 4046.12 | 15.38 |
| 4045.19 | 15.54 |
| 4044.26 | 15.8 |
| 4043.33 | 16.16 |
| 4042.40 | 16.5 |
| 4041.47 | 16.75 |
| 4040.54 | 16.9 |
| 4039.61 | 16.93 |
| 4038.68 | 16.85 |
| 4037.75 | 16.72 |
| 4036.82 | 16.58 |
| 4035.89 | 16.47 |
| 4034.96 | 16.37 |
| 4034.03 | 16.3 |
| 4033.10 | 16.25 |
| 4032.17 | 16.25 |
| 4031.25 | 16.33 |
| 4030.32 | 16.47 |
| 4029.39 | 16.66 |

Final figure -1.58 Ang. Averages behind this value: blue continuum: 16.8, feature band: 17.5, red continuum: 16.8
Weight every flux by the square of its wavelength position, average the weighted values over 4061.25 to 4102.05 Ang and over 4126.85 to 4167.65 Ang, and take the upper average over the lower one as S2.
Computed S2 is 1.0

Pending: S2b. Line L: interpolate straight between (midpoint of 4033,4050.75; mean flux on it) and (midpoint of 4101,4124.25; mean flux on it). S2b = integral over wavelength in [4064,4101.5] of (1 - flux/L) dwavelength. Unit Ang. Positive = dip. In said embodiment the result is -1.66 Ang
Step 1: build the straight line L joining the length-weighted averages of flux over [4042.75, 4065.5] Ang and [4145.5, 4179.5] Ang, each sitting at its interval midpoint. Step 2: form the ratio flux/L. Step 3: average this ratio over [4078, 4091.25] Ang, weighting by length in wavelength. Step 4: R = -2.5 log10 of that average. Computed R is -0.14 mag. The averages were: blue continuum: 16.6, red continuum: 16.6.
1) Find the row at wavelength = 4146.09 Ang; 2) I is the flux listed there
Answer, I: 16.42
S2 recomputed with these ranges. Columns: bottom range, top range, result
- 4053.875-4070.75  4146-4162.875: 1.01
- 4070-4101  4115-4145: 1.01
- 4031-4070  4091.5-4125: 1.06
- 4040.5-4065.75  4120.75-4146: 1.09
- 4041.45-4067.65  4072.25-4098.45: 1.09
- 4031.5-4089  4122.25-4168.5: 1.04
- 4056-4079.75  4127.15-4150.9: 1.04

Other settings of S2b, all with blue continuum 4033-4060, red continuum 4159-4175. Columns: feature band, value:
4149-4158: 0.3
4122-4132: -0.8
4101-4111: -0.1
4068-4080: -0.4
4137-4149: 0.1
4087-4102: -0.7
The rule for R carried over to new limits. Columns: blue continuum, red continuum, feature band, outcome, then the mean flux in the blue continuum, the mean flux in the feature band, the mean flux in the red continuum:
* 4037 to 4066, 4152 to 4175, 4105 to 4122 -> -0.048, 16.7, 17.4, 16.6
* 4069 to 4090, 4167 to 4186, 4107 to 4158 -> 0.019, 18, 17.2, 17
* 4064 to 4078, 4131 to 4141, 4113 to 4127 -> -0.030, 17.1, 17.8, 17.4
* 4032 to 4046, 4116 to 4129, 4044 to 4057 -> 0.004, 16.4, 16.5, 17.9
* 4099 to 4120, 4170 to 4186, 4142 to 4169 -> 0.029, 17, 16.6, 17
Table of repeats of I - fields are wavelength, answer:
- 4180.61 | 17.53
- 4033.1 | 16.25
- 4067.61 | 17.2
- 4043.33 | 16.16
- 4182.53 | 17.87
